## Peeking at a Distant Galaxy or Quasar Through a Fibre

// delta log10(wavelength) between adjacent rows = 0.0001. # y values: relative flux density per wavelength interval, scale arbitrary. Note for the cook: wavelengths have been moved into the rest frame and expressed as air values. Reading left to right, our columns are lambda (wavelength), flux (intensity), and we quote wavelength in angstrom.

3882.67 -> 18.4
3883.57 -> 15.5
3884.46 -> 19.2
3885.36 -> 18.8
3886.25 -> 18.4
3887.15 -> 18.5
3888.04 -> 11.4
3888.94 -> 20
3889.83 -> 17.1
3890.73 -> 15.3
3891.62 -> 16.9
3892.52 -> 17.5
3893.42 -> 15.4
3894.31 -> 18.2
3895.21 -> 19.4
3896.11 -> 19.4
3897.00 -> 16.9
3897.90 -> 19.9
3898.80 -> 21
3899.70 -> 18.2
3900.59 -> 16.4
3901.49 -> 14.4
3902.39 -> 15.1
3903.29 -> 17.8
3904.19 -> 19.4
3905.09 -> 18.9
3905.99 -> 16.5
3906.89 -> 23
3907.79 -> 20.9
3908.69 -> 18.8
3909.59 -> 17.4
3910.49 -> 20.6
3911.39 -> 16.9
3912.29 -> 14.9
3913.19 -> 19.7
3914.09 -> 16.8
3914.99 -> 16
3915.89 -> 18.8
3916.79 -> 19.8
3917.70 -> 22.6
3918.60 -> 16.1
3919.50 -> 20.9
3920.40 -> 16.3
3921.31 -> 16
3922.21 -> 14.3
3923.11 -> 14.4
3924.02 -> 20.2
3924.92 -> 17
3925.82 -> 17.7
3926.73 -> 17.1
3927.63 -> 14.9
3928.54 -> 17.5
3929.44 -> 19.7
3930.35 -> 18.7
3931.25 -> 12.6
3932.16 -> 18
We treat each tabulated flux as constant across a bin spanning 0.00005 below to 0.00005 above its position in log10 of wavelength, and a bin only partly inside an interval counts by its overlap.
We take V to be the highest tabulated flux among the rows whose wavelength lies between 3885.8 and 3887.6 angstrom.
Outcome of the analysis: 18.5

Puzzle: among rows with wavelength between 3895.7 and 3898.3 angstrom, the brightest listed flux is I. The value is 19.9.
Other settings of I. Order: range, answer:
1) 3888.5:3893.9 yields 20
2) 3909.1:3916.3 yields 20.6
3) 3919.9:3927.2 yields 20.2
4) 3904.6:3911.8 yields 23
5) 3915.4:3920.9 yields 22.6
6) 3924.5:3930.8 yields 19.7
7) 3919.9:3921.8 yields 16.3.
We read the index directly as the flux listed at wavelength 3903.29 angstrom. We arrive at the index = 17.8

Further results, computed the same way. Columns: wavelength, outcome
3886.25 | 18.4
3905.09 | 18.9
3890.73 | 15.3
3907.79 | 20.9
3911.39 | 16.9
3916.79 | 19.8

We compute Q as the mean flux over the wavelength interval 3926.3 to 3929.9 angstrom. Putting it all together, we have 17.3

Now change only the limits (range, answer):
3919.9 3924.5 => 16.3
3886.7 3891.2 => 16.5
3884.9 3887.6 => 18.5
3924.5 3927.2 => 17.3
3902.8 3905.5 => 18.6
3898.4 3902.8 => 17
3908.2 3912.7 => 17.8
